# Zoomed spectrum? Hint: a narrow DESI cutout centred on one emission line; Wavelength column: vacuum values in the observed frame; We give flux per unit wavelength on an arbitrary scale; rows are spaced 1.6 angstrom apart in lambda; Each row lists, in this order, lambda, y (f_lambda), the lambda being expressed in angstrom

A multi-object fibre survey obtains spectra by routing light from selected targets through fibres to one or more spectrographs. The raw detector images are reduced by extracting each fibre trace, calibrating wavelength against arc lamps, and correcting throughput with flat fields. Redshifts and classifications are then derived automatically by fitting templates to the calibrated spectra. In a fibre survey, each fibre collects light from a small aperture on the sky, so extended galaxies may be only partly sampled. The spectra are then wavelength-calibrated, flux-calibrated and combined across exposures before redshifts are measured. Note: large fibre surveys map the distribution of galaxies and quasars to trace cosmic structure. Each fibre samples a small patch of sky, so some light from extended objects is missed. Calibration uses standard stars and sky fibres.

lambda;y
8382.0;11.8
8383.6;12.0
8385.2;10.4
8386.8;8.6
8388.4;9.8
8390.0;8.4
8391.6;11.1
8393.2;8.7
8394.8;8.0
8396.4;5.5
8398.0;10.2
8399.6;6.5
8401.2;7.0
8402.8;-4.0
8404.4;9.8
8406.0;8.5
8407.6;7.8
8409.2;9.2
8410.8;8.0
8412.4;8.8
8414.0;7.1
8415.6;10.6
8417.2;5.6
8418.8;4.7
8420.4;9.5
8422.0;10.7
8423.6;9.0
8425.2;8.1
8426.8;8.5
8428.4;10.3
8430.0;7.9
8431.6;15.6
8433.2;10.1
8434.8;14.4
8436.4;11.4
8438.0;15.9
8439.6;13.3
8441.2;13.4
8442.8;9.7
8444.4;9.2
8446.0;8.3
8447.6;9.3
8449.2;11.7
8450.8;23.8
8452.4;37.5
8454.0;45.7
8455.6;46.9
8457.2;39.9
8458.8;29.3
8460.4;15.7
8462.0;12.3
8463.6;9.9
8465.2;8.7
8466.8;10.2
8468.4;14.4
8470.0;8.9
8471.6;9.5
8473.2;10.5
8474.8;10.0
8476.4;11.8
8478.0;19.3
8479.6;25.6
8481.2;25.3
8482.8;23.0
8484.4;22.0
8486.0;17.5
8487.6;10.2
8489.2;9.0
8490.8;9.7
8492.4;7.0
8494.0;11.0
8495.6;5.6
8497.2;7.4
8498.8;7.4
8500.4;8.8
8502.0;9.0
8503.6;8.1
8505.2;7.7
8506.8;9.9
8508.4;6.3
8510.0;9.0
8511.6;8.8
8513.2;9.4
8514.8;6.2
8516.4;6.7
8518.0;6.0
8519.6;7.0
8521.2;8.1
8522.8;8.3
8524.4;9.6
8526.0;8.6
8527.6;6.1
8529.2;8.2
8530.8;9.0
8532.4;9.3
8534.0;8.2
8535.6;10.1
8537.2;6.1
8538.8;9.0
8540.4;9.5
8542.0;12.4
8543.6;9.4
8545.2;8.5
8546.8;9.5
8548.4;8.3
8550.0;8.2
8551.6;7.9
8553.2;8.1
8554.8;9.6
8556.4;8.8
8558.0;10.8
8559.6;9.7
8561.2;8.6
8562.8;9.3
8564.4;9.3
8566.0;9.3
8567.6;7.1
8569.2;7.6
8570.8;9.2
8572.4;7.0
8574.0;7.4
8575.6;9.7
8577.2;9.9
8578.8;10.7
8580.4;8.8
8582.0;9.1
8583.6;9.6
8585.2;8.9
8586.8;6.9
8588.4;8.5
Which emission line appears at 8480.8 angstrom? [N II] 6583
